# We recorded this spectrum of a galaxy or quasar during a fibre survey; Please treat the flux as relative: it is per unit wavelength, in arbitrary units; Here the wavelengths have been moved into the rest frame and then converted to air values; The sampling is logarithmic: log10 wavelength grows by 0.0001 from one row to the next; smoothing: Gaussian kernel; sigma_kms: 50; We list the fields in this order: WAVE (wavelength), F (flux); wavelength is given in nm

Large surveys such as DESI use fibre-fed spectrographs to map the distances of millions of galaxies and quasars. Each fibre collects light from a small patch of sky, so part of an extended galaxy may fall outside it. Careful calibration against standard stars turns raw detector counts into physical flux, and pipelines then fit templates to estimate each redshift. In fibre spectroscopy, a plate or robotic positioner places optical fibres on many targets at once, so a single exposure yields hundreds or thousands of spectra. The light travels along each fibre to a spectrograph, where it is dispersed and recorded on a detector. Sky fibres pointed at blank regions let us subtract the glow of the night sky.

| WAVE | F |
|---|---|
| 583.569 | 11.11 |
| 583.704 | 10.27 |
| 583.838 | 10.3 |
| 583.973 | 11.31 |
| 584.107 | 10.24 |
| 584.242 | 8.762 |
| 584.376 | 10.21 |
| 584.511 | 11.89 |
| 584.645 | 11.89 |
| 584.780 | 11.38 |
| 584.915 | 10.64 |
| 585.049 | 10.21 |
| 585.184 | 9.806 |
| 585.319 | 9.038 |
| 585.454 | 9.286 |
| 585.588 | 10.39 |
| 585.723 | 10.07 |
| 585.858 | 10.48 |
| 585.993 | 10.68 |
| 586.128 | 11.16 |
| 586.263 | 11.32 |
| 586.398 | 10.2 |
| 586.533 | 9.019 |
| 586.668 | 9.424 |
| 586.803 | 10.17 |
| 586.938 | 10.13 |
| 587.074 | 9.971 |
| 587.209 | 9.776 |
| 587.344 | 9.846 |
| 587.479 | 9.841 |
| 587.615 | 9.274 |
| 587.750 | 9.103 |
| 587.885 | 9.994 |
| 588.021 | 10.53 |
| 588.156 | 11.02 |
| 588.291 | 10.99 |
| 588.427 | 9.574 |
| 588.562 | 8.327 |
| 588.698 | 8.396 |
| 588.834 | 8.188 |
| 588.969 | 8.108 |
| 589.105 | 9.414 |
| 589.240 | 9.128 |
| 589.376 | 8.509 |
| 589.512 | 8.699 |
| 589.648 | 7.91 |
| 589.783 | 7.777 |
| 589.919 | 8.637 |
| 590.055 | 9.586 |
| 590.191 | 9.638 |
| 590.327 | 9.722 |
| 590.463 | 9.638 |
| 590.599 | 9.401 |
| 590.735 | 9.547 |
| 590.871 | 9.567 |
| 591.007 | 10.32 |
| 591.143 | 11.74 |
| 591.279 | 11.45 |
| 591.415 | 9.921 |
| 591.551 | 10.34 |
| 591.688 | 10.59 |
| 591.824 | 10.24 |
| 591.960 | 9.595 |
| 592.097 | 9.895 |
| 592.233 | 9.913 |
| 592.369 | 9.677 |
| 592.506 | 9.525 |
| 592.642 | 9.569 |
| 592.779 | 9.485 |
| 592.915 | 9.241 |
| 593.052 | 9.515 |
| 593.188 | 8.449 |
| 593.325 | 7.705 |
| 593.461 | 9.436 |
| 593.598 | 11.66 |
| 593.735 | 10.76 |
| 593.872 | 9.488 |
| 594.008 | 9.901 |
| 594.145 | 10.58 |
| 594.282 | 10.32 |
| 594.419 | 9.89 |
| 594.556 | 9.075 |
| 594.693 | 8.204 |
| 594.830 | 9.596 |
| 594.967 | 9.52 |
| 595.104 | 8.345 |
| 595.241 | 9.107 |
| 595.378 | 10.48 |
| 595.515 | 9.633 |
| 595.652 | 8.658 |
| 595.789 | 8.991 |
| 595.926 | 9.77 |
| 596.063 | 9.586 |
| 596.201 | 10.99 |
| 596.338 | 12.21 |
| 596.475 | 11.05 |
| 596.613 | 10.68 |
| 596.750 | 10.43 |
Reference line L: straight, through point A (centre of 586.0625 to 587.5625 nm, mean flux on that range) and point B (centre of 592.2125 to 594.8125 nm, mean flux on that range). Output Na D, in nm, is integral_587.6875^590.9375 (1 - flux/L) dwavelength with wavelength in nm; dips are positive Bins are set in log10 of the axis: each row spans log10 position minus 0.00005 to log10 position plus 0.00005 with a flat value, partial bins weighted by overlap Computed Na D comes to 0.22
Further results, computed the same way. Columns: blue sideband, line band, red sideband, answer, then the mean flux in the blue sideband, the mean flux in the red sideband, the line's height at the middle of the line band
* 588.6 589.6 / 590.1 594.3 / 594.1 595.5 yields -0.373 nm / 8.6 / 9.5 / 9.09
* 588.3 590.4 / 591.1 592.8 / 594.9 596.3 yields -0.187 nm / 8.84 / 9.57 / 9.14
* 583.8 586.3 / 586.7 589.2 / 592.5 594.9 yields 0.145 nm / 10.5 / 9.58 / 10.2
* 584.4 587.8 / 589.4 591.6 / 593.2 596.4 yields 0.079 nm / 10.2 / 9.71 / 9.95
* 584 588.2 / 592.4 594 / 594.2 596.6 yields 0.050 nm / 10.2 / 9.76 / 9.86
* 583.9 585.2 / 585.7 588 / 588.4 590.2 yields -0.081 nm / 10.7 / 8.66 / 9.69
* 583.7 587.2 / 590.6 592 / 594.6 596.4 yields -0.057 nm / 10.3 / 9.61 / 9.9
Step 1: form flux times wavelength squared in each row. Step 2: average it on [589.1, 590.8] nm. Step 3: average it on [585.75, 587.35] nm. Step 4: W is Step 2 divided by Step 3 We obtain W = 0.90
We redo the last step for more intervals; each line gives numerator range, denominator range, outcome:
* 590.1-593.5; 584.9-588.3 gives 0.99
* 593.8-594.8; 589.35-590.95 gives 1.08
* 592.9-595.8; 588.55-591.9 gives 1.02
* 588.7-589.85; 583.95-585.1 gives 0.80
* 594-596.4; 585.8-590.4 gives 1.04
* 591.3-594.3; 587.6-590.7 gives 1.08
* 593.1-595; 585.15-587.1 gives 0.98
